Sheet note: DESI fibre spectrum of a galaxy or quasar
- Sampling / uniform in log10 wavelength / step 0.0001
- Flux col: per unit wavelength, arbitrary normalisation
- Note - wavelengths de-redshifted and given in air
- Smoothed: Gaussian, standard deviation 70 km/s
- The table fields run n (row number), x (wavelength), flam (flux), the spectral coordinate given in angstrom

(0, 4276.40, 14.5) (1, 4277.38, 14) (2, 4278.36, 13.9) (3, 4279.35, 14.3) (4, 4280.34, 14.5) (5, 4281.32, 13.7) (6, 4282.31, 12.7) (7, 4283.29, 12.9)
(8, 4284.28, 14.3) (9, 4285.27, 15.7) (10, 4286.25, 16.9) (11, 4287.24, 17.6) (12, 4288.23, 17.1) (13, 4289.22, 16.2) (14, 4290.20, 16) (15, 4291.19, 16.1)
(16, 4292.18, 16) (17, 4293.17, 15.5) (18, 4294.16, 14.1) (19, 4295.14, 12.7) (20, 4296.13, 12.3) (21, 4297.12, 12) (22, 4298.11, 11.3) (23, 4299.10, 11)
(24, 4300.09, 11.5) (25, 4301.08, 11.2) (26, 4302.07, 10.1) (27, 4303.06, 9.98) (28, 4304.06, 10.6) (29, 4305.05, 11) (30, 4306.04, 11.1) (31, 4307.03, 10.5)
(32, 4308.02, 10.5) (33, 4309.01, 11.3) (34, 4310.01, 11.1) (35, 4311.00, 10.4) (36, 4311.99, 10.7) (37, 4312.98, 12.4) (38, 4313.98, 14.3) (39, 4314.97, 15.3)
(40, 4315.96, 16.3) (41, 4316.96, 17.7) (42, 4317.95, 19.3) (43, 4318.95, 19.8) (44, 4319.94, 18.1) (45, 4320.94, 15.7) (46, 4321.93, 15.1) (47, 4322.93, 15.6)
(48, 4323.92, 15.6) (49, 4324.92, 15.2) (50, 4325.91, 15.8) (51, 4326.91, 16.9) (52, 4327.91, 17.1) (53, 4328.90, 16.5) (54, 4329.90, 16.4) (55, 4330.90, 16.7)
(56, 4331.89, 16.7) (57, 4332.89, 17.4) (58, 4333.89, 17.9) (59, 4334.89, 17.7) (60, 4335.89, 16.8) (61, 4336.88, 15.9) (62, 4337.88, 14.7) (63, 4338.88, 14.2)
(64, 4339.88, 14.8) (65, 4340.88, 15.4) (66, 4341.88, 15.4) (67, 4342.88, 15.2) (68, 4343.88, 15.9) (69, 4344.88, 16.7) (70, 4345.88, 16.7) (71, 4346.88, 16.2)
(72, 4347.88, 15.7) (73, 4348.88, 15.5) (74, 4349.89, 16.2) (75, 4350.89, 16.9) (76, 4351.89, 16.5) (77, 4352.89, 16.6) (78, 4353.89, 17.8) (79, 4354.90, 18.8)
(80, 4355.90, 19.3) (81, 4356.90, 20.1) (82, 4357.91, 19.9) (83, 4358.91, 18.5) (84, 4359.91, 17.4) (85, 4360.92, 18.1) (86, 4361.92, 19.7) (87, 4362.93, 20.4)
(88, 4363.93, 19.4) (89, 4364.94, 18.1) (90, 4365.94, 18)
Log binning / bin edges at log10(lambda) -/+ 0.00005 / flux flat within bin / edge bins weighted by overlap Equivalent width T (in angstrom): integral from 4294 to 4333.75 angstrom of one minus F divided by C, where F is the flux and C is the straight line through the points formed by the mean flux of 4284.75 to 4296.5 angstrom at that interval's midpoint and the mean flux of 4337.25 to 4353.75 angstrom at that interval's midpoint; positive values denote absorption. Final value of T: 4.33 angstrom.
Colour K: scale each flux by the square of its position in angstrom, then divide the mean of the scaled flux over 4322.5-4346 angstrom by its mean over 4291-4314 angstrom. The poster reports 1.4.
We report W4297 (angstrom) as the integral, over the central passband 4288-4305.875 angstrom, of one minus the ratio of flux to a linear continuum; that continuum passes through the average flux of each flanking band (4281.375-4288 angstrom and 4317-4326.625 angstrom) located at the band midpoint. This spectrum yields 3.0 angstrom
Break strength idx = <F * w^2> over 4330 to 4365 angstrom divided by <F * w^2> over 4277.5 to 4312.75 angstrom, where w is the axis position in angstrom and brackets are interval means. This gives 1.3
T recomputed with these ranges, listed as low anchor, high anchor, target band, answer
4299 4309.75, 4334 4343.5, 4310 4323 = -2.80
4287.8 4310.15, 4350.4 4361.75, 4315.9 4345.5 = -1.47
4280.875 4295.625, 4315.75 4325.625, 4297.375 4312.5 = 4.89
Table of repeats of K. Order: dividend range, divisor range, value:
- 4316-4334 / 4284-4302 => 1.20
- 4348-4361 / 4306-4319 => 1.34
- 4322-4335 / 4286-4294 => 1.03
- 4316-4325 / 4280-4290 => 1.13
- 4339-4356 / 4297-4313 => 1.53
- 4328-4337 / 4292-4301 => 1.35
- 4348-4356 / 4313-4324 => 1.05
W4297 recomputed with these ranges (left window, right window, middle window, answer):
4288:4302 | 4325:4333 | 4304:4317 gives 2.4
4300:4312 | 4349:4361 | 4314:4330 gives -4.3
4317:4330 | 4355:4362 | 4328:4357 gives 2.3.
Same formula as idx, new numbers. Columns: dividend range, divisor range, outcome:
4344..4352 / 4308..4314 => 1.45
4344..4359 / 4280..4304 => 1.30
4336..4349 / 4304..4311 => 1.46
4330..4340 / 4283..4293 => 1.05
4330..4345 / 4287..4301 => 1.16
